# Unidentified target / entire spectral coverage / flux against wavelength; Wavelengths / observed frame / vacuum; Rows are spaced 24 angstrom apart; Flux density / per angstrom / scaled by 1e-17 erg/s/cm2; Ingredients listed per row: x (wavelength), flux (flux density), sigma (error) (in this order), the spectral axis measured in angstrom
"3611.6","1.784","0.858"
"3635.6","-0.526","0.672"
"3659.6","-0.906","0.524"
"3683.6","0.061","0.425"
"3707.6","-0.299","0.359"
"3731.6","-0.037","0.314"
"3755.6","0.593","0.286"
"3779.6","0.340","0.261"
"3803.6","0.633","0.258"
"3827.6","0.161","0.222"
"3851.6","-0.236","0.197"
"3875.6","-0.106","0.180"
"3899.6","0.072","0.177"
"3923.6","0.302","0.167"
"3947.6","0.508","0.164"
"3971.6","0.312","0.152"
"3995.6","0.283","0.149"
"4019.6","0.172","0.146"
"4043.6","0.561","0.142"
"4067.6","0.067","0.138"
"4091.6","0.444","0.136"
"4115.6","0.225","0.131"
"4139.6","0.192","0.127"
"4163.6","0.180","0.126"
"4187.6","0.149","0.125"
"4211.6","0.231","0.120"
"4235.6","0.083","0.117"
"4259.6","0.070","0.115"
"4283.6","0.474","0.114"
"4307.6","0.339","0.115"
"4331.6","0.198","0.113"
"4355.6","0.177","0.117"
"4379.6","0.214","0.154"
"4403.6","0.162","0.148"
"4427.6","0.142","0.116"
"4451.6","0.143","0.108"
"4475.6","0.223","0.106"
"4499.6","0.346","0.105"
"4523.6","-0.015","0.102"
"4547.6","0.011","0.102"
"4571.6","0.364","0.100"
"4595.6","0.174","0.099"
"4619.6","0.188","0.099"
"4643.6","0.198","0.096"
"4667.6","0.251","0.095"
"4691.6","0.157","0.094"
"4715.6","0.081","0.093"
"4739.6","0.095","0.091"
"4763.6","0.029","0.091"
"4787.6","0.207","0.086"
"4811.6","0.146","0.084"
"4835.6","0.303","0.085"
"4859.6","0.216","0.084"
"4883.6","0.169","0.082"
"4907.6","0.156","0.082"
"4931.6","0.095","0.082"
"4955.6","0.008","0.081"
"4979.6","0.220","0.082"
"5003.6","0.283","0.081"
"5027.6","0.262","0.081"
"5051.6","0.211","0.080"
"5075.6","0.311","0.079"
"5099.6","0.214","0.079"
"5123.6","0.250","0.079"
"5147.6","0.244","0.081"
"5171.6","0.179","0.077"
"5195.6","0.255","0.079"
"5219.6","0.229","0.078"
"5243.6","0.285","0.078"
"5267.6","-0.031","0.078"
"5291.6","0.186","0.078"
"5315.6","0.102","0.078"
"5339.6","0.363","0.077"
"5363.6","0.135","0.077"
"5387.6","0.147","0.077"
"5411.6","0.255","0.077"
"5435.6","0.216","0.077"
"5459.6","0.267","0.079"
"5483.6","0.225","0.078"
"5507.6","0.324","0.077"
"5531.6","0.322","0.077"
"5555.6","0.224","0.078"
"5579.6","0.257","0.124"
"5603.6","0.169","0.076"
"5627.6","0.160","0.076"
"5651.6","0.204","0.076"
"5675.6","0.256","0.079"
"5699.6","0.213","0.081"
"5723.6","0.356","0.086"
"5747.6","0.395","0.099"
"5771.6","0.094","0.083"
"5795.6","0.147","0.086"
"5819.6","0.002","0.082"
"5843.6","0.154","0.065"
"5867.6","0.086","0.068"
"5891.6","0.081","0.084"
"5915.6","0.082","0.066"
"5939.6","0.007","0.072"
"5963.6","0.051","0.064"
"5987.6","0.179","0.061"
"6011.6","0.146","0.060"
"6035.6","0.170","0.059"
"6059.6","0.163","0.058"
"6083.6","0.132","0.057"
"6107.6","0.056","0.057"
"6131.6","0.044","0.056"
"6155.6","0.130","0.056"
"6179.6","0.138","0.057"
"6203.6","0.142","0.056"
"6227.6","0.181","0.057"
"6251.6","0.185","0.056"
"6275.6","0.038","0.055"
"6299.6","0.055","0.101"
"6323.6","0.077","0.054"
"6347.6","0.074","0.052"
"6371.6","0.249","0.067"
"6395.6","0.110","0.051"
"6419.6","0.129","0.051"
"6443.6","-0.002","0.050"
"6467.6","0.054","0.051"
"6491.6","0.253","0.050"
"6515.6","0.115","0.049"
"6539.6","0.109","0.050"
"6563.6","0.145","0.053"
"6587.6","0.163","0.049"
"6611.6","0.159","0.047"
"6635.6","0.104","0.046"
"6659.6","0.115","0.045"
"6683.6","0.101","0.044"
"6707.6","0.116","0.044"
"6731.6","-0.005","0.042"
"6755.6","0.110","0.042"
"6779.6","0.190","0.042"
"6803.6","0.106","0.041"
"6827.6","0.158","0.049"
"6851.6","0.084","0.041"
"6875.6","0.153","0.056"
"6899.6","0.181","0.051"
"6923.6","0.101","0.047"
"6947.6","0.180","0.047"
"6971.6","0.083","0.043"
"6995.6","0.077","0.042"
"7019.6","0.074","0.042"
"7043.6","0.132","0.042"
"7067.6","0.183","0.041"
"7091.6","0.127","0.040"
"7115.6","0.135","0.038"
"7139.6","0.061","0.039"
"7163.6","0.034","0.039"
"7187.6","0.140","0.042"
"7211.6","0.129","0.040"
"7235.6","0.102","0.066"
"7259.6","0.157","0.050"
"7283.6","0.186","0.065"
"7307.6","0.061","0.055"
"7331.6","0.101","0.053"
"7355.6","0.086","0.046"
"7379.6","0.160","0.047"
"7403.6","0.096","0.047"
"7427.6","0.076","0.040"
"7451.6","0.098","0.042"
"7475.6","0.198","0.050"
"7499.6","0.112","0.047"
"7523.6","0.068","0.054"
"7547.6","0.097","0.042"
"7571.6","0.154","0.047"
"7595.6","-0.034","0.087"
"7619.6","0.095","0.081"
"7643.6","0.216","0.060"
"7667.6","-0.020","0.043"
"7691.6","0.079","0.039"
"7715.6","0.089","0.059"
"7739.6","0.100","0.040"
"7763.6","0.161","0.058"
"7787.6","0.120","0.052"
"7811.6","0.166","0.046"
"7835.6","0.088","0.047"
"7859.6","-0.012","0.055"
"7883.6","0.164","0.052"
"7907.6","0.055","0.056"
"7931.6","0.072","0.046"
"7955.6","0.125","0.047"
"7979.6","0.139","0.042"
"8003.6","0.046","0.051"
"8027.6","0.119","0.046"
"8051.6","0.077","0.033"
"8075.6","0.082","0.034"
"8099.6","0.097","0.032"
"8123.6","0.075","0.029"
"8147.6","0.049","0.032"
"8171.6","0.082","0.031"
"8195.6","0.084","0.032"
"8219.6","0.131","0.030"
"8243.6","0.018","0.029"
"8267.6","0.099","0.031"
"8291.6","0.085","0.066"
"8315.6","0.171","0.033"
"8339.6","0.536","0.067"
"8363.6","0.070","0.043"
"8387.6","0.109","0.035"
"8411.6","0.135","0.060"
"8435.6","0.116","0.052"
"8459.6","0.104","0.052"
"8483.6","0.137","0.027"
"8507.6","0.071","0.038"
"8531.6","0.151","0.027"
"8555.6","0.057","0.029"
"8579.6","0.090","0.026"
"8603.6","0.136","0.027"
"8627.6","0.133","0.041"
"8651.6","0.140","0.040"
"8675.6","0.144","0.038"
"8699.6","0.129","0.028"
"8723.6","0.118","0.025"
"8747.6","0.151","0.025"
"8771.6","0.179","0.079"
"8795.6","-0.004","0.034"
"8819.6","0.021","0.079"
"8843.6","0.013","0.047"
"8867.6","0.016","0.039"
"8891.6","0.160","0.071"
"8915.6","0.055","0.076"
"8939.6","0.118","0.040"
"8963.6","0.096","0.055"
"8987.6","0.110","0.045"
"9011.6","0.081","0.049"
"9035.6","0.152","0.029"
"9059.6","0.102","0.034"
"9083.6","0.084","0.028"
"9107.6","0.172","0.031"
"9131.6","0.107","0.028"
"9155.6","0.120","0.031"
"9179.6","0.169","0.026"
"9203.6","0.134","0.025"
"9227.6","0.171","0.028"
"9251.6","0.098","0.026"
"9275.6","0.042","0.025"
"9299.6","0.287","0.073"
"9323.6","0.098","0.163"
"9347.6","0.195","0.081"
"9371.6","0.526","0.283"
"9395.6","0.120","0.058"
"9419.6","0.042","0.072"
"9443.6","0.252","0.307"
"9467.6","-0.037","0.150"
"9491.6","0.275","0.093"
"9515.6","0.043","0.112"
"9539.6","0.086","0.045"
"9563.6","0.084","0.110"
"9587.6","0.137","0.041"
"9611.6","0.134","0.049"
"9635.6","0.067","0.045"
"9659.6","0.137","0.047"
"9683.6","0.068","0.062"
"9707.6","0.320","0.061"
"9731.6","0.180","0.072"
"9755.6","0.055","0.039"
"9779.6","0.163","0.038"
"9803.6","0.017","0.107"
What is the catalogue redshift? 1.24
